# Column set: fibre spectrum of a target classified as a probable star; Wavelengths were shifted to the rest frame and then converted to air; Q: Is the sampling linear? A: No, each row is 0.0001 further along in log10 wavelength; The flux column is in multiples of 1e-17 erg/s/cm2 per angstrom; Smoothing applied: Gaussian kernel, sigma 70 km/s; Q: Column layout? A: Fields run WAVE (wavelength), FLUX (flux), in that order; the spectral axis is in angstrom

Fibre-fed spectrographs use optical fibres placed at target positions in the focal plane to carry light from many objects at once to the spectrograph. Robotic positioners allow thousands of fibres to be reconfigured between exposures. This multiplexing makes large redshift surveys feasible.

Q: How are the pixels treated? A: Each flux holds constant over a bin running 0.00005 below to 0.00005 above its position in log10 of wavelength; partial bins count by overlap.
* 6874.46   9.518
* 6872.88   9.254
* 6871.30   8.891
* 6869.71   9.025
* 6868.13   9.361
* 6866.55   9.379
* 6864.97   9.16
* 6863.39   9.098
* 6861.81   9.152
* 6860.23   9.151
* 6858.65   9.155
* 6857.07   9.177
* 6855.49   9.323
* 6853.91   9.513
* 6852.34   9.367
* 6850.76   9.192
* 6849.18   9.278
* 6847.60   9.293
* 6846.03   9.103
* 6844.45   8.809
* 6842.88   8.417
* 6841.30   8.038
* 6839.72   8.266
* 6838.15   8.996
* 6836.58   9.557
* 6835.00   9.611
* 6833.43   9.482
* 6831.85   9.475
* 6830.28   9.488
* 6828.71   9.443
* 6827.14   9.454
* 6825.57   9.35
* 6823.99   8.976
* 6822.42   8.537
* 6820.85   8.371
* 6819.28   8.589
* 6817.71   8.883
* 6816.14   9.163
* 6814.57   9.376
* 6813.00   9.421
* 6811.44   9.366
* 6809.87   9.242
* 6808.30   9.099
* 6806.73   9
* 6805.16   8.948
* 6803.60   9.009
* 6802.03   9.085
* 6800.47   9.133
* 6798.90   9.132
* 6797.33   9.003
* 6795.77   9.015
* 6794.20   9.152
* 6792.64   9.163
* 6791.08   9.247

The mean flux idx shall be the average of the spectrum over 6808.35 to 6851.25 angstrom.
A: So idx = 9.08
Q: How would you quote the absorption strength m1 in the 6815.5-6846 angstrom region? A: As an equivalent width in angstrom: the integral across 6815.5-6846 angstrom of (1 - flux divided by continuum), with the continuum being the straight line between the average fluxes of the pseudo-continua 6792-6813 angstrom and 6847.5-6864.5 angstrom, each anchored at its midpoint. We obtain 0.6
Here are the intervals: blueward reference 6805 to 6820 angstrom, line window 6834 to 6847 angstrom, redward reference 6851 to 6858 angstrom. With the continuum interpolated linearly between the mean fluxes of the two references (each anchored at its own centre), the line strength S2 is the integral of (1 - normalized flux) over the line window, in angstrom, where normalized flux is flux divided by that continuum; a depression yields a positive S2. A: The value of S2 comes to 0.6 angstrom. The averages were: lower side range 9.12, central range 8.87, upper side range 9.33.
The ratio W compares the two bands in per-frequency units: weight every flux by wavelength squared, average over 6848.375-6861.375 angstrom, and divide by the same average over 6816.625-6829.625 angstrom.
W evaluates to 1.04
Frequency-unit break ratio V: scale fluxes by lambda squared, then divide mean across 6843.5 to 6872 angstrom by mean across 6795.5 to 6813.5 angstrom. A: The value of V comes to 1.0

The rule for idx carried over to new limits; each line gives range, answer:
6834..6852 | 8.98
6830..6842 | 9.1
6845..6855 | 9.28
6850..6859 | 9.3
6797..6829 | 9.07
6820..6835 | 9.2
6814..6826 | 8.88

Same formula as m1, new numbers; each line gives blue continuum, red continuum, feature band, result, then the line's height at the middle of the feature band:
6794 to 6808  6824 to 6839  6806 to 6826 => 0.4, 9.22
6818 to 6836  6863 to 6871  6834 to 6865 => 0.3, 9.17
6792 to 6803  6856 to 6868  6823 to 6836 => -0.4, 9.14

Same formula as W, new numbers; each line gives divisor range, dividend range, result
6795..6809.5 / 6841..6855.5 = 1.01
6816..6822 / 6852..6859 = 1.08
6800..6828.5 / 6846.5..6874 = 1.03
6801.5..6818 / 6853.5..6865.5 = 1.02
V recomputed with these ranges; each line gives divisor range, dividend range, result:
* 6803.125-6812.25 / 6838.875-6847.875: 0.96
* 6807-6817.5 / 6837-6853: 0.97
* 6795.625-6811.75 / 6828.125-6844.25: 1.01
